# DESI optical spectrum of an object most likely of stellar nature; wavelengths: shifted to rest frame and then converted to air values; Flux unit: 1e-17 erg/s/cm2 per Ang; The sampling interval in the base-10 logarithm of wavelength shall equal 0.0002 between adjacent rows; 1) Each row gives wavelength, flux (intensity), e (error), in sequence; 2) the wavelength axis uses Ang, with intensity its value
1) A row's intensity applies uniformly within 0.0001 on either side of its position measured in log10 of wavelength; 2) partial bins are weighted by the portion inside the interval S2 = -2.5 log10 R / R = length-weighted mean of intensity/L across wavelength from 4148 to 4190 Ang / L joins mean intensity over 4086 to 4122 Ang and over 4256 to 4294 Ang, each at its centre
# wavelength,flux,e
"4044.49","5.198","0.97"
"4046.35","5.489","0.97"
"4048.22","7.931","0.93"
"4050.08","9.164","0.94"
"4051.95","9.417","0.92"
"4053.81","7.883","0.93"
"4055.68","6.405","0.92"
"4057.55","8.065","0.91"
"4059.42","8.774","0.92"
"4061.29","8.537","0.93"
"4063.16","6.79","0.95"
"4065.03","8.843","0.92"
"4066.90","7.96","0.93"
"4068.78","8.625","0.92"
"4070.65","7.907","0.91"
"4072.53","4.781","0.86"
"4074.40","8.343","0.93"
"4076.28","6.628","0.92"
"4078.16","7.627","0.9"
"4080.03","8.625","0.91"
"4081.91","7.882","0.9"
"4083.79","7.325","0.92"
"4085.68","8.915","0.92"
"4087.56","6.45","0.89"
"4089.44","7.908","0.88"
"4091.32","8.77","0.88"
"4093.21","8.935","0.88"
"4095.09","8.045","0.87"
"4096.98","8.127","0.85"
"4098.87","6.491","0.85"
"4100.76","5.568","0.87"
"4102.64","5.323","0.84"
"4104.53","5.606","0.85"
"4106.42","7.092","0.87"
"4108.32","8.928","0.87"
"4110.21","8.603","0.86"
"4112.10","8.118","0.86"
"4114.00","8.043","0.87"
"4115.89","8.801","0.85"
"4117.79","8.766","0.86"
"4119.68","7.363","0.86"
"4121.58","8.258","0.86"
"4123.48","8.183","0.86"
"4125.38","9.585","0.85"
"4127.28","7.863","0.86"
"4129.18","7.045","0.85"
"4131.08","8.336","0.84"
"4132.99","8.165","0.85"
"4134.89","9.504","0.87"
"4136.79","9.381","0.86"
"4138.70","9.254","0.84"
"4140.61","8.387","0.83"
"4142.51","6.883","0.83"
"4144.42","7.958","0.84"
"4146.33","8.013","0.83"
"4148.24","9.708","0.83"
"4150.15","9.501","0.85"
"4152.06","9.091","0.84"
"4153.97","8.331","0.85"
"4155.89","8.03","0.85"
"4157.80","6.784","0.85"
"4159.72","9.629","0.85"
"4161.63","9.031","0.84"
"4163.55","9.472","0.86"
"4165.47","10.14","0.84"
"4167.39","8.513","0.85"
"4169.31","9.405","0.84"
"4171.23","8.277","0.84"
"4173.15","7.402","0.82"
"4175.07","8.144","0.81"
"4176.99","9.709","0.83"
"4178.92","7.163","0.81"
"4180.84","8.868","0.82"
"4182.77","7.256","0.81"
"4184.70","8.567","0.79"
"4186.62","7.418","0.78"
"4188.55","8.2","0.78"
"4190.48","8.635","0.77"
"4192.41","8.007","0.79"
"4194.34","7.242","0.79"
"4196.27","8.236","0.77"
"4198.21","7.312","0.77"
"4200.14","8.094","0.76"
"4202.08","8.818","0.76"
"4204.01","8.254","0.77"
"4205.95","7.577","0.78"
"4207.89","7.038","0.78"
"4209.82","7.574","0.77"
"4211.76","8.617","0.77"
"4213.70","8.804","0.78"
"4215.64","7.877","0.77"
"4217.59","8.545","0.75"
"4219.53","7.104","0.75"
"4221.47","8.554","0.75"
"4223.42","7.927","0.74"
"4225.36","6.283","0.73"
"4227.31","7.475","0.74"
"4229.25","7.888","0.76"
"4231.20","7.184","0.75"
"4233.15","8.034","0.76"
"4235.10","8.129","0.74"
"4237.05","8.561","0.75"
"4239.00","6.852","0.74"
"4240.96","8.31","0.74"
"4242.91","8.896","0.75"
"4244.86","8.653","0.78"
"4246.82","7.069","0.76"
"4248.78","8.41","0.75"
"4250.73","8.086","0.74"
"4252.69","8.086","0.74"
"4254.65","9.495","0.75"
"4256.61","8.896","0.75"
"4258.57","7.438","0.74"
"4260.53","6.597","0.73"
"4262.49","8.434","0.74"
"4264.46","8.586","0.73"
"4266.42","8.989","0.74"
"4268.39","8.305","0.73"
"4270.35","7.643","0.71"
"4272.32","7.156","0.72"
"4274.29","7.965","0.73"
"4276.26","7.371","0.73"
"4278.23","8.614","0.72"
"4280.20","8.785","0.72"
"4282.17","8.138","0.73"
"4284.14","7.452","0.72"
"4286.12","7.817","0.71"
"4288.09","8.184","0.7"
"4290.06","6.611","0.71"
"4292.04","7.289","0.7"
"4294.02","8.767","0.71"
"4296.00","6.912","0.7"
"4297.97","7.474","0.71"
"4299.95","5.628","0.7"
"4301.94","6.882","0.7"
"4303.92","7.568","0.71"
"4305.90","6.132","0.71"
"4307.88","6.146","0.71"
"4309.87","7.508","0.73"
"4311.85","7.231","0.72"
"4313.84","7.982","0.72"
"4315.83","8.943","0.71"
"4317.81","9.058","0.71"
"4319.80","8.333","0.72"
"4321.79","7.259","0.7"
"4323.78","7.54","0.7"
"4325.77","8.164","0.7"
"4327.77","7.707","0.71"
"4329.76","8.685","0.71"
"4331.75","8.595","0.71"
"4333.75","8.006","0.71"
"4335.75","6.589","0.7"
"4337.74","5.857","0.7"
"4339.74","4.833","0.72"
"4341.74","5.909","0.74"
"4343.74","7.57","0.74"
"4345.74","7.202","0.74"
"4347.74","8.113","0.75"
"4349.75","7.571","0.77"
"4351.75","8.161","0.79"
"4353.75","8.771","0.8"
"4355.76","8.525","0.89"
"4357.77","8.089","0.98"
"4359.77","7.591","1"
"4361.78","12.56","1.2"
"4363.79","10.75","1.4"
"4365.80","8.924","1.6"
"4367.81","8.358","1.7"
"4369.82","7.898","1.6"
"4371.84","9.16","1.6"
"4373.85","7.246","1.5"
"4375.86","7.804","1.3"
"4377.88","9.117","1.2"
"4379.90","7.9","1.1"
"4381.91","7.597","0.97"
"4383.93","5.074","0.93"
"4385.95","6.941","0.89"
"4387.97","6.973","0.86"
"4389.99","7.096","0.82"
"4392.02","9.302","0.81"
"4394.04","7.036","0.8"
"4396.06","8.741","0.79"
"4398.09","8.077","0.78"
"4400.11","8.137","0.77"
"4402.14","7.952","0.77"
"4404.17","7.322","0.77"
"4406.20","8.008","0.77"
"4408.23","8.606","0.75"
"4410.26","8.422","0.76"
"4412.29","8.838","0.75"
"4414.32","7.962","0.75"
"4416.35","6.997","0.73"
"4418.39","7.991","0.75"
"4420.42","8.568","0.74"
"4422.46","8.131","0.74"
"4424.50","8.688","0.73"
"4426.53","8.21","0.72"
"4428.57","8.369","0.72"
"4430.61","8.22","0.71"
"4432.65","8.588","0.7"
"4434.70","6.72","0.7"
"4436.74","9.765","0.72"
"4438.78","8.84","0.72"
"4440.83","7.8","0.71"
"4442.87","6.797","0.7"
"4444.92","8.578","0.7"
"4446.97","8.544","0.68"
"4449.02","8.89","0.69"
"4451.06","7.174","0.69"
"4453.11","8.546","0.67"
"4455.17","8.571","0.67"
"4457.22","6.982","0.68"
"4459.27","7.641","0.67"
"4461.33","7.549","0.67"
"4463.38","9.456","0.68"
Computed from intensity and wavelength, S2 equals -0.106 mag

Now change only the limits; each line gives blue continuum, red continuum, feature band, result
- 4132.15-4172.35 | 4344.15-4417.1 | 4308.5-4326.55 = 0.045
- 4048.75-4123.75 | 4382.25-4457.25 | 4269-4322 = 0.045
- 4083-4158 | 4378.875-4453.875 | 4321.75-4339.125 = 0.062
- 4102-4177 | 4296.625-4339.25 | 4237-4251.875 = -0.034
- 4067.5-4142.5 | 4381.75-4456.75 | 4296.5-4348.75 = 0.088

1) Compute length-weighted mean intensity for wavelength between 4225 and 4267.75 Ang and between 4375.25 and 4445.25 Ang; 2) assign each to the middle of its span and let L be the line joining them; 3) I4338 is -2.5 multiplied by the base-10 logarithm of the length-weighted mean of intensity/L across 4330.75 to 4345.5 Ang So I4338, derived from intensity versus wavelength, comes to 0.18 mag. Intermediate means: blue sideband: 8.04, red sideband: 7.97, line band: 6.79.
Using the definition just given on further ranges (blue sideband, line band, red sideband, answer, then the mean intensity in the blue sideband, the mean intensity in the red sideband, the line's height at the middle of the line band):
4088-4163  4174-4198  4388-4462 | 0.005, 8.14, 8.09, 8.13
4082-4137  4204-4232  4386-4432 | 0.026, 7.89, 8.06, 7.95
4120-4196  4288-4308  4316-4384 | 0.155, 8.43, 8.01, 8.12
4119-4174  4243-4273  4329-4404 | 0.008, 8.54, 7.9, 8.22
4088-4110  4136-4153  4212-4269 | -0.146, 7.37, 8.06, 7.59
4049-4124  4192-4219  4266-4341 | -0.044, 7.79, 7.56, 7.67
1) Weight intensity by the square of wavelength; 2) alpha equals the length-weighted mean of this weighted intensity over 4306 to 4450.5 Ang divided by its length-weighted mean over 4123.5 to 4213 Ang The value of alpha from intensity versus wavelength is 1.05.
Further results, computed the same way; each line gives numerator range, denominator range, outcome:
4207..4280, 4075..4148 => 1.07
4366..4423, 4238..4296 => 1.05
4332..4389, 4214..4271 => 1.03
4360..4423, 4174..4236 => 1.12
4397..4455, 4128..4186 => 1.09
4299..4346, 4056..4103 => 1.07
